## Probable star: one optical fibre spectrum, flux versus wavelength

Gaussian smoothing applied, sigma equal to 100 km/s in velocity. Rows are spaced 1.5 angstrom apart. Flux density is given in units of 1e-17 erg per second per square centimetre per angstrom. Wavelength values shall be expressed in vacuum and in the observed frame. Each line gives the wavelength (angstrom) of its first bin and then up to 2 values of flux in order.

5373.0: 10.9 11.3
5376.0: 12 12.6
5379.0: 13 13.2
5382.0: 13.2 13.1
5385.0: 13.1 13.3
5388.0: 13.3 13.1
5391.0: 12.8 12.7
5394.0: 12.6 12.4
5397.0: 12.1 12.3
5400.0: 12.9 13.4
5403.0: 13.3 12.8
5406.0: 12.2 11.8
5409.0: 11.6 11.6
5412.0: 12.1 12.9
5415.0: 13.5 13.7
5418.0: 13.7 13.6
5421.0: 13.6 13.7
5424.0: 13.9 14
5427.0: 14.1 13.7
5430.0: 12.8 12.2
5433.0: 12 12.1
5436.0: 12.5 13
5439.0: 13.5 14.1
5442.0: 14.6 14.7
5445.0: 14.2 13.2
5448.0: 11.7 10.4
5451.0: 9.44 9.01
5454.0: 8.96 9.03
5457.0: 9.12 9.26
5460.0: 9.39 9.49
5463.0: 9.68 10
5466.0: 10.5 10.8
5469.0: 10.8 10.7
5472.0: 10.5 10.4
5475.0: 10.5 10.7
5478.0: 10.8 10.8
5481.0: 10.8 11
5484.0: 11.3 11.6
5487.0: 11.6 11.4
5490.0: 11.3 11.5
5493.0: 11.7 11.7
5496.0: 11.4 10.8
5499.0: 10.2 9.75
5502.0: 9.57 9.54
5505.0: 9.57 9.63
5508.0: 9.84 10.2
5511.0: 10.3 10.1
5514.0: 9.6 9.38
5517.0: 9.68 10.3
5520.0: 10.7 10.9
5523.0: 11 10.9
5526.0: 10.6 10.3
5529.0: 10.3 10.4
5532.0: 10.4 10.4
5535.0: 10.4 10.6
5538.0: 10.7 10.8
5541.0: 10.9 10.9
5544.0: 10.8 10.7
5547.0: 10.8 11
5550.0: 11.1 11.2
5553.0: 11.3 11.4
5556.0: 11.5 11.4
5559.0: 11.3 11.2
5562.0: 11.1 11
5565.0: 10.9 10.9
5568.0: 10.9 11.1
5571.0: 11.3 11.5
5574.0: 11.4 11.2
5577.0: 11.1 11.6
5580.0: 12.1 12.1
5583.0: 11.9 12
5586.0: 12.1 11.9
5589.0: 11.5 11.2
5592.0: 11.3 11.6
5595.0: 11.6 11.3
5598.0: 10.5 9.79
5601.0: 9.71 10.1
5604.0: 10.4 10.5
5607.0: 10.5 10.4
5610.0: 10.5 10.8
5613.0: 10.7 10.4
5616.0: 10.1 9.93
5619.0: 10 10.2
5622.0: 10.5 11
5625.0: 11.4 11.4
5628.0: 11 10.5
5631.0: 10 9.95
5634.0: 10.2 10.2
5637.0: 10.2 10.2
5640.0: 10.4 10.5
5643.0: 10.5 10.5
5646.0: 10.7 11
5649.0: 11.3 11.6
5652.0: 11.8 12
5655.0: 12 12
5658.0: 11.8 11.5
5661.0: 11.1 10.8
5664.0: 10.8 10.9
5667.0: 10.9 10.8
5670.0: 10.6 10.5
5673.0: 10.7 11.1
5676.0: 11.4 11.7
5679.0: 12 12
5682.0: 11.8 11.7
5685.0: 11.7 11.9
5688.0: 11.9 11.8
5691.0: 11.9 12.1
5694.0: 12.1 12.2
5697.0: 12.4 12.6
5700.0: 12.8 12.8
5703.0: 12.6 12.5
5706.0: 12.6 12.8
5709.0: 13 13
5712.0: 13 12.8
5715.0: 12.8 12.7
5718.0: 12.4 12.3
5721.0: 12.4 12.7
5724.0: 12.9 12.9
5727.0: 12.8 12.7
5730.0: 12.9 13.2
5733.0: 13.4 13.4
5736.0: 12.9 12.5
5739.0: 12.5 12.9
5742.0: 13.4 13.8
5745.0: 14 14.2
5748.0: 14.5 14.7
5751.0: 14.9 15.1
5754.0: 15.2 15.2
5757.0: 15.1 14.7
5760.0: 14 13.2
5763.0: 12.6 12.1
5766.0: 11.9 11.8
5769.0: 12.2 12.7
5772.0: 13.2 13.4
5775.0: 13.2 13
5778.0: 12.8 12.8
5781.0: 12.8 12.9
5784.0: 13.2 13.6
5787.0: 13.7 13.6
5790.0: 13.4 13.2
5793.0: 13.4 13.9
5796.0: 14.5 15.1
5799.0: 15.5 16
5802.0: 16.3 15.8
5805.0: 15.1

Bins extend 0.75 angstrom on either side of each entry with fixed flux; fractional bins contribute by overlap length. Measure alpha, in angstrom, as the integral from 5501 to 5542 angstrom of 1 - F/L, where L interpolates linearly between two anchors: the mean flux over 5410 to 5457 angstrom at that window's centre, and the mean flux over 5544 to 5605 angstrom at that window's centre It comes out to 5.1 angstrom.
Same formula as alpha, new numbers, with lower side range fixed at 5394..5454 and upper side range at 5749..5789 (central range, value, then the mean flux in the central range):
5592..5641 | 9.8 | 10.5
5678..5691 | 1.4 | 11.9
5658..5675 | 3.0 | 10.9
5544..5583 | 5.3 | 11.2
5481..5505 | 3.7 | 10.9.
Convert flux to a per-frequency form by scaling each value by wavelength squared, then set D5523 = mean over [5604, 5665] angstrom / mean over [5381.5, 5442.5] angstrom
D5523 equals 0.90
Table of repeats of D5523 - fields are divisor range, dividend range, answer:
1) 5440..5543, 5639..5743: 1.21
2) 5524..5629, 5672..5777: 1.24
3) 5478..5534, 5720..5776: 1.38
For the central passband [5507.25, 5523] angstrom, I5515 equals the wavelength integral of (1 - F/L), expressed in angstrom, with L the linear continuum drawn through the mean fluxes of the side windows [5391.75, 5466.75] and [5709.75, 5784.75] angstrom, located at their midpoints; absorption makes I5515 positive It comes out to 2.94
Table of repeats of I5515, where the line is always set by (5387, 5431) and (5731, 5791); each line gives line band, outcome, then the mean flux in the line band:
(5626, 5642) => 3.5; 10.4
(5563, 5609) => 7.2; 11.1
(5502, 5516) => 3.5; 9.79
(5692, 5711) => 1.1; 12.6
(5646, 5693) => 6.6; 11.4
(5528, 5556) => 5.0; 10.8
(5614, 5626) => 2.5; 10.5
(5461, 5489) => 5.0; 10.7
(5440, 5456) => 1.5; 11.8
